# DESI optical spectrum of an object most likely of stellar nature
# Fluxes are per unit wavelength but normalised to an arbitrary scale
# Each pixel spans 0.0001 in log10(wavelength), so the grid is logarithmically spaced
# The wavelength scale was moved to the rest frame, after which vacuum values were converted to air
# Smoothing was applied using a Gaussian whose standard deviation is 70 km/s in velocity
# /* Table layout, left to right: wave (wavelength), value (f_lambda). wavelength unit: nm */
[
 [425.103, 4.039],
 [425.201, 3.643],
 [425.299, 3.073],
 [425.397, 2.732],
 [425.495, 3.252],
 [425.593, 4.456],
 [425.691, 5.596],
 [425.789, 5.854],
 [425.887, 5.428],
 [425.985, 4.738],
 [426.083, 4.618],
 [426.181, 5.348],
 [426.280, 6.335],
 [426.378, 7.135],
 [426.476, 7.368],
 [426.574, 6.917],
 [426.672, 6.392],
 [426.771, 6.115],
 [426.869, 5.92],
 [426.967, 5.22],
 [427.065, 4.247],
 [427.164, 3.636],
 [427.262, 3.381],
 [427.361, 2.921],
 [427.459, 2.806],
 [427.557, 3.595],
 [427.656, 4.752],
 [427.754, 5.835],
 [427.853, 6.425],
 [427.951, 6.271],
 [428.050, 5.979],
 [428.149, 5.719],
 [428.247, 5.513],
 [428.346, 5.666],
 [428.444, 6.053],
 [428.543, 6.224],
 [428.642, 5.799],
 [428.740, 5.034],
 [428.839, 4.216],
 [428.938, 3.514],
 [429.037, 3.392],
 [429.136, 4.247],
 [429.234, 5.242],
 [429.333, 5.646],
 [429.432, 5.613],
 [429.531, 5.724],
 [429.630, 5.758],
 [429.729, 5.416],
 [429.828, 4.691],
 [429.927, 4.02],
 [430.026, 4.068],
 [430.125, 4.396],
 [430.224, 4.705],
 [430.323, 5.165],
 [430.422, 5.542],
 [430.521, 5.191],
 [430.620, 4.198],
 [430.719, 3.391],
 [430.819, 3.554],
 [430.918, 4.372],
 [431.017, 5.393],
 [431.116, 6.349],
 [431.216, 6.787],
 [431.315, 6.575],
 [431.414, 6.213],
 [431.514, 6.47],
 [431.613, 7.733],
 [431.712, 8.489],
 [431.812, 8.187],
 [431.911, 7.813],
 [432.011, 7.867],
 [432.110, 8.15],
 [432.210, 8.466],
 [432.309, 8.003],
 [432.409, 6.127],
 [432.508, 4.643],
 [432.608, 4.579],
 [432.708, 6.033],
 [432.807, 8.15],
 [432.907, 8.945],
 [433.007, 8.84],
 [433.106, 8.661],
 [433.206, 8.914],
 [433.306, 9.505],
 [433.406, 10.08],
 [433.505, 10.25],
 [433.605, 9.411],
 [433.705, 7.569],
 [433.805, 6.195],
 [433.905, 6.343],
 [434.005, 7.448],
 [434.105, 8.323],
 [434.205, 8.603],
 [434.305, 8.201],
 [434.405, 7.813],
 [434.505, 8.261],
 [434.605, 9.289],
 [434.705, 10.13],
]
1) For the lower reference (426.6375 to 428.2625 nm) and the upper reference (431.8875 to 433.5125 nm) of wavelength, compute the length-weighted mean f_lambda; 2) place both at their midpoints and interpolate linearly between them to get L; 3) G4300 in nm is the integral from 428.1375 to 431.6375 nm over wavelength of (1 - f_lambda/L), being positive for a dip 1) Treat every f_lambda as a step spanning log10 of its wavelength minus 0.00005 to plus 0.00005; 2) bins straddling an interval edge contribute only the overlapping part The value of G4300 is 0.61 nm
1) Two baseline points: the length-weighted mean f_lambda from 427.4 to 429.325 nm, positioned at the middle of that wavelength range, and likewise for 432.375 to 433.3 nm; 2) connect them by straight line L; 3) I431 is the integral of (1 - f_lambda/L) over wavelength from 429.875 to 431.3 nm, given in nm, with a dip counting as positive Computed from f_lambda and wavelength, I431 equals 0.32 nm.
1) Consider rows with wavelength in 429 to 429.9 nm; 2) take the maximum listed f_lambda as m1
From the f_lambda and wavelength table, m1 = 5.758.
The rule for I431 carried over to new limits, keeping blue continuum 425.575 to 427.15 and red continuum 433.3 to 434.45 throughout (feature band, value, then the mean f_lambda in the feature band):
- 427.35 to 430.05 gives 0.60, 5.04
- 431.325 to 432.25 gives -0.01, 7.65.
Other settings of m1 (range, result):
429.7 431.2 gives 6.349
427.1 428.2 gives 6.425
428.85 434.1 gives 10.25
